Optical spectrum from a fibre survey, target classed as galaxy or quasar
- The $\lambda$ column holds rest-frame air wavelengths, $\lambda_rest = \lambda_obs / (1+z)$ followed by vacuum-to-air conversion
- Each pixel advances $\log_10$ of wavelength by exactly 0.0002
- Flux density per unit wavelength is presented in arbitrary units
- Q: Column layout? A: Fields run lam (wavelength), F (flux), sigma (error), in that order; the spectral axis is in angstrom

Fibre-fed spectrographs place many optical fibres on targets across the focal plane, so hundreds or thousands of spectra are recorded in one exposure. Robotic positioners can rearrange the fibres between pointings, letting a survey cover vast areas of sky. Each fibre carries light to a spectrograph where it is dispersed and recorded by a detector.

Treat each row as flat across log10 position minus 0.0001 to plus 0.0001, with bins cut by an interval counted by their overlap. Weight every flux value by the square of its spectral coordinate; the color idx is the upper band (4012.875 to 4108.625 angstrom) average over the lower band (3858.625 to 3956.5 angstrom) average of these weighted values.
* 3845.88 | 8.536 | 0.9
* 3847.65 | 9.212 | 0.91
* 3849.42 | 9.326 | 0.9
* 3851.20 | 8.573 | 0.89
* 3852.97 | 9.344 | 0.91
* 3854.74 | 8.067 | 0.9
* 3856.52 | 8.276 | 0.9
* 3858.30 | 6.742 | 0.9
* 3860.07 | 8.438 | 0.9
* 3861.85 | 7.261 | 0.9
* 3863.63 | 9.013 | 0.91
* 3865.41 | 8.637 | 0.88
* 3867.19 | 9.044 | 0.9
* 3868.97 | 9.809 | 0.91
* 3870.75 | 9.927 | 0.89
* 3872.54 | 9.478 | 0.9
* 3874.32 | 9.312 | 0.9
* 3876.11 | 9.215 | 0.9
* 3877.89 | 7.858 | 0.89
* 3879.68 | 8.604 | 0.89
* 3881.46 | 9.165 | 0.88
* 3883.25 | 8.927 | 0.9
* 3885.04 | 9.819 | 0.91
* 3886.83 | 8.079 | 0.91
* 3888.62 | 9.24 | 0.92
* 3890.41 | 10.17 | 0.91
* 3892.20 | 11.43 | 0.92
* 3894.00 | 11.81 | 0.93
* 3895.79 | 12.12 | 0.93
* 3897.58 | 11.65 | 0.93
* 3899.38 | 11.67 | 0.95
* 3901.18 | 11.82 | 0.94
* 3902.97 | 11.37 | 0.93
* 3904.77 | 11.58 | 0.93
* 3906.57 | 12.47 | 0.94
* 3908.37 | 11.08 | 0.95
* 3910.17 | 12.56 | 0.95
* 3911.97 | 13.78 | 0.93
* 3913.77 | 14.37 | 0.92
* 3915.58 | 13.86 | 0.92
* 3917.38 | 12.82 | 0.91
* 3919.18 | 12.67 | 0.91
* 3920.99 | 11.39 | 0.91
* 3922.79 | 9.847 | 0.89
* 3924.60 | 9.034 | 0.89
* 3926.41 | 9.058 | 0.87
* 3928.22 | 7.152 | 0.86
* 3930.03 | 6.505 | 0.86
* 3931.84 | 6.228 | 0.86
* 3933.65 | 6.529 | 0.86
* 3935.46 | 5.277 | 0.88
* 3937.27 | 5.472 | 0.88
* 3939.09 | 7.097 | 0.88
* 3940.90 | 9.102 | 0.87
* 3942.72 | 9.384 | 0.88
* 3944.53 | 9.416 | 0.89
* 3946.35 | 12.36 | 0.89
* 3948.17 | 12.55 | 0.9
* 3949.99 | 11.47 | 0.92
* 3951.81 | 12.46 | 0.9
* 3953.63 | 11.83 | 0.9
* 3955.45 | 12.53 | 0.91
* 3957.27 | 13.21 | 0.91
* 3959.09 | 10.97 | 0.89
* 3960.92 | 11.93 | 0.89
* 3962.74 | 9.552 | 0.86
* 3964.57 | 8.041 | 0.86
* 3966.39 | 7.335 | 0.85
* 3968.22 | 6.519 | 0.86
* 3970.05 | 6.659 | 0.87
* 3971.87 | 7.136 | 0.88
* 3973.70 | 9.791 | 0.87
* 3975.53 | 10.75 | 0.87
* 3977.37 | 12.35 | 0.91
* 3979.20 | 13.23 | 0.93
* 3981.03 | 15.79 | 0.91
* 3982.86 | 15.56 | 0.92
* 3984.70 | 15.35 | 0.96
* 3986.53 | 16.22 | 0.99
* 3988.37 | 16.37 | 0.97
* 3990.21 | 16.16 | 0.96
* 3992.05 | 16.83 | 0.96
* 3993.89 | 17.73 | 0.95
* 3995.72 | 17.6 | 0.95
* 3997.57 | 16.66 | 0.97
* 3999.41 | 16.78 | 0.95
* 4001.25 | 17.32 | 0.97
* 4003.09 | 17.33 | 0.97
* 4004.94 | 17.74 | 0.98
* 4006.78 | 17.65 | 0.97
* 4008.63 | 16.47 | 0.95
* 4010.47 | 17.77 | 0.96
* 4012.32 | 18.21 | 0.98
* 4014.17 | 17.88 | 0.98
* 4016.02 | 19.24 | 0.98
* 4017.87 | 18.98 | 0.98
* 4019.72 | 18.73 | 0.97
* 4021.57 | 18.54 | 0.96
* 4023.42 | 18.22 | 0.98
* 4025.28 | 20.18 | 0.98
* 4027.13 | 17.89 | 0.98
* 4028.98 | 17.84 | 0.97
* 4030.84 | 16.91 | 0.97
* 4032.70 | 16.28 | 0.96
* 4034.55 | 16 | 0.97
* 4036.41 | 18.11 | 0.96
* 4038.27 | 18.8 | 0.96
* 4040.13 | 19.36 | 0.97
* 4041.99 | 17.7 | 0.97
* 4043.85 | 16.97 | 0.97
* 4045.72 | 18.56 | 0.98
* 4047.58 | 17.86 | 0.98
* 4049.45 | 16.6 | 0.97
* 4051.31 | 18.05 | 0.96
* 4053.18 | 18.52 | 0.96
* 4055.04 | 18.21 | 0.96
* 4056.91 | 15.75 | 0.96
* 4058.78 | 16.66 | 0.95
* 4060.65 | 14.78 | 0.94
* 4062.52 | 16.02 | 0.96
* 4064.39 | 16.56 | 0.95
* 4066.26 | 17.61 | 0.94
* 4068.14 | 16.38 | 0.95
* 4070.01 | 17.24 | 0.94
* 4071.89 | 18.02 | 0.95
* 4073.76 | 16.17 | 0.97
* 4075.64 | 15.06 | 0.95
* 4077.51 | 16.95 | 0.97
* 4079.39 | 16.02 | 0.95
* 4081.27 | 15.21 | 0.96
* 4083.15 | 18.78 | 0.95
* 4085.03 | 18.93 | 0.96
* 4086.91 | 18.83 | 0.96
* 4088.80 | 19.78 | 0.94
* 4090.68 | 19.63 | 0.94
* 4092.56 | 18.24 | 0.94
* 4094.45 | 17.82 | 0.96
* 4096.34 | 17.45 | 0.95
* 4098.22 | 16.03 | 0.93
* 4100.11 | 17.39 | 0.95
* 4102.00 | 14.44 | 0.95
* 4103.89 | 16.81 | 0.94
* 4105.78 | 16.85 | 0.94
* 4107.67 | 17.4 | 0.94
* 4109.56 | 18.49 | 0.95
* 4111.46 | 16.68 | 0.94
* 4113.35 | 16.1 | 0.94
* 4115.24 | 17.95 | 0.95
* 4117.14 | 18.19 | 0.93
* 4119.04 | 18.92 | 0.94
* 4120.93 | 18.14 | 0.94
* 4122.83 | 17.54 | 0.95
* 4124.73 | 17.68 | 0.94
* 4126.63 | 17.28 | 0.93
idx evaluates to 1.9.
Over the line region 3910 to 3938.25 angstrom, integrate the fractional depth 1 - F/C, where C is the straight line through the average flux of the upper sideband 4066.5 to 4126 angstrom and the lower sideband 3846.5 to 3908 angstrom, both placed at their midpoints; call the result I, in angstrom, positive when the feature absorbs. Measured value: 3.8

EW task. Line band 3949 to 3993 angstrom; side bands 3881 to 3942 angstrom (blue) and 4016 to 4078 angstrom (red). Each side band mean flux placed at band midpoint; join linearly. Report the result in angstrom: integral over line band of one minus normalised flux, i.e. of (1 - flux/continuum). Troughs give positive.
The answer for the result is 4.6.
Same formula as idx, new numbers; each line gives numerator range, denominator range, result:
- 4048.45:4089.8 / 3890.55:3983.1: 1.73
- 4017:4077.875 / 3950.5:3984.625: 1.65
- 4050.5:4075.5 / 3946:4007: 1.32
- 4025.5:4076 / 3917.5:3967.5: 1.89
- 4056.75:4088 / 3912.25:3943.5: 1.96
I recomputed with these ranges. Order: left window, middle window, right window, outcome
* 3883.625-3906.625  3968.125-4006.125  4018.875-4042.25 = 3.3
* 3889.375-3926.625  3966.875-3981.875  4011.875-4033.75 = 5.2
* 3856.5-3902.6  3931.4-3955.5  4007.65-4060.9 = 6.8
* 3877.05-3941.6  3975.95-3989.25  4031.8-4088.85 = -1.2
